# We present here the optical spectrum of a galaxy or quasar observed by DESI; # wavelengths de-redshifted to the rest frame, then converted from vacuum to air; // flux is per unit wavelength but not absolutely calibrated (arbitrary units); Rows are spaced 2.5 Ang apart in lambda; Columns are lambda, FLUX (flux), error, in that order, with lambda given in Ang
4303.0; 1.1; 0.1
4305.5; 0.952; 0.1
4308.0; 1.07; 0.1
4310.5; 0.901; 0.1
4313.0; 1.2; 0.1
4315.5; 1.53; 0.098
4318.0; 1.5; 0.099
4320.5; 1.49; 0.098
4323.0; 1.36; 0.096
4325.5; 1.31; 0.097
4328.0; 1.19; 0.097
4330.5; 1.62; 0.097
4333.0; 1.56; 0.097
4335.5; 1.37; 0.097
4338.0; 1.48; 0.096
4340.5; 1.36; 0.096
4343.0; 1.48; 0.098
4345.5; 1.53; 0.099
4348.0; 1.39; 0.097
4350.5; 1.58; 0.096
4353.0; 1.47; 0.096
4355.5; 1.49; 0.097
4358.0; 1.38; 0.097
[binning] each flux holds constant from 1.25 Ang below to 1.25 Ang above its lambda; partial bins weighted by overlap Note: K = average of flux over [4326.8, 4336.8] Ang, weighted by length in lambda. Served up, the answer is 1.44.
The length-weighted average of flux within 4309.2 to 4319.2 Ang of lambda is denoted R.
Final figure 1.28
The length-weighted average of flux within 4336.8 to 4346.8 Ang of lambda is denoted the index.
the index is 1.46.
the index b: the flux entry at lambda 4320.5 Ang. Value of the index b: 1.49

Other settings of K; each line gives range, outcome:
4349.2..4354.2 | 1.52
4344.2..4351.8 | 1.5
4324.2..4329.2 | 1.25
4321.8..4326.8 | 1.33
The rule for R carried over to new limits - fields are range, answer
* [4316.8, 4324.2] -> 1.45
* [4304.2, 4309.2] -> 1.01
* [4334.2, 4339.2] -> 1.43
